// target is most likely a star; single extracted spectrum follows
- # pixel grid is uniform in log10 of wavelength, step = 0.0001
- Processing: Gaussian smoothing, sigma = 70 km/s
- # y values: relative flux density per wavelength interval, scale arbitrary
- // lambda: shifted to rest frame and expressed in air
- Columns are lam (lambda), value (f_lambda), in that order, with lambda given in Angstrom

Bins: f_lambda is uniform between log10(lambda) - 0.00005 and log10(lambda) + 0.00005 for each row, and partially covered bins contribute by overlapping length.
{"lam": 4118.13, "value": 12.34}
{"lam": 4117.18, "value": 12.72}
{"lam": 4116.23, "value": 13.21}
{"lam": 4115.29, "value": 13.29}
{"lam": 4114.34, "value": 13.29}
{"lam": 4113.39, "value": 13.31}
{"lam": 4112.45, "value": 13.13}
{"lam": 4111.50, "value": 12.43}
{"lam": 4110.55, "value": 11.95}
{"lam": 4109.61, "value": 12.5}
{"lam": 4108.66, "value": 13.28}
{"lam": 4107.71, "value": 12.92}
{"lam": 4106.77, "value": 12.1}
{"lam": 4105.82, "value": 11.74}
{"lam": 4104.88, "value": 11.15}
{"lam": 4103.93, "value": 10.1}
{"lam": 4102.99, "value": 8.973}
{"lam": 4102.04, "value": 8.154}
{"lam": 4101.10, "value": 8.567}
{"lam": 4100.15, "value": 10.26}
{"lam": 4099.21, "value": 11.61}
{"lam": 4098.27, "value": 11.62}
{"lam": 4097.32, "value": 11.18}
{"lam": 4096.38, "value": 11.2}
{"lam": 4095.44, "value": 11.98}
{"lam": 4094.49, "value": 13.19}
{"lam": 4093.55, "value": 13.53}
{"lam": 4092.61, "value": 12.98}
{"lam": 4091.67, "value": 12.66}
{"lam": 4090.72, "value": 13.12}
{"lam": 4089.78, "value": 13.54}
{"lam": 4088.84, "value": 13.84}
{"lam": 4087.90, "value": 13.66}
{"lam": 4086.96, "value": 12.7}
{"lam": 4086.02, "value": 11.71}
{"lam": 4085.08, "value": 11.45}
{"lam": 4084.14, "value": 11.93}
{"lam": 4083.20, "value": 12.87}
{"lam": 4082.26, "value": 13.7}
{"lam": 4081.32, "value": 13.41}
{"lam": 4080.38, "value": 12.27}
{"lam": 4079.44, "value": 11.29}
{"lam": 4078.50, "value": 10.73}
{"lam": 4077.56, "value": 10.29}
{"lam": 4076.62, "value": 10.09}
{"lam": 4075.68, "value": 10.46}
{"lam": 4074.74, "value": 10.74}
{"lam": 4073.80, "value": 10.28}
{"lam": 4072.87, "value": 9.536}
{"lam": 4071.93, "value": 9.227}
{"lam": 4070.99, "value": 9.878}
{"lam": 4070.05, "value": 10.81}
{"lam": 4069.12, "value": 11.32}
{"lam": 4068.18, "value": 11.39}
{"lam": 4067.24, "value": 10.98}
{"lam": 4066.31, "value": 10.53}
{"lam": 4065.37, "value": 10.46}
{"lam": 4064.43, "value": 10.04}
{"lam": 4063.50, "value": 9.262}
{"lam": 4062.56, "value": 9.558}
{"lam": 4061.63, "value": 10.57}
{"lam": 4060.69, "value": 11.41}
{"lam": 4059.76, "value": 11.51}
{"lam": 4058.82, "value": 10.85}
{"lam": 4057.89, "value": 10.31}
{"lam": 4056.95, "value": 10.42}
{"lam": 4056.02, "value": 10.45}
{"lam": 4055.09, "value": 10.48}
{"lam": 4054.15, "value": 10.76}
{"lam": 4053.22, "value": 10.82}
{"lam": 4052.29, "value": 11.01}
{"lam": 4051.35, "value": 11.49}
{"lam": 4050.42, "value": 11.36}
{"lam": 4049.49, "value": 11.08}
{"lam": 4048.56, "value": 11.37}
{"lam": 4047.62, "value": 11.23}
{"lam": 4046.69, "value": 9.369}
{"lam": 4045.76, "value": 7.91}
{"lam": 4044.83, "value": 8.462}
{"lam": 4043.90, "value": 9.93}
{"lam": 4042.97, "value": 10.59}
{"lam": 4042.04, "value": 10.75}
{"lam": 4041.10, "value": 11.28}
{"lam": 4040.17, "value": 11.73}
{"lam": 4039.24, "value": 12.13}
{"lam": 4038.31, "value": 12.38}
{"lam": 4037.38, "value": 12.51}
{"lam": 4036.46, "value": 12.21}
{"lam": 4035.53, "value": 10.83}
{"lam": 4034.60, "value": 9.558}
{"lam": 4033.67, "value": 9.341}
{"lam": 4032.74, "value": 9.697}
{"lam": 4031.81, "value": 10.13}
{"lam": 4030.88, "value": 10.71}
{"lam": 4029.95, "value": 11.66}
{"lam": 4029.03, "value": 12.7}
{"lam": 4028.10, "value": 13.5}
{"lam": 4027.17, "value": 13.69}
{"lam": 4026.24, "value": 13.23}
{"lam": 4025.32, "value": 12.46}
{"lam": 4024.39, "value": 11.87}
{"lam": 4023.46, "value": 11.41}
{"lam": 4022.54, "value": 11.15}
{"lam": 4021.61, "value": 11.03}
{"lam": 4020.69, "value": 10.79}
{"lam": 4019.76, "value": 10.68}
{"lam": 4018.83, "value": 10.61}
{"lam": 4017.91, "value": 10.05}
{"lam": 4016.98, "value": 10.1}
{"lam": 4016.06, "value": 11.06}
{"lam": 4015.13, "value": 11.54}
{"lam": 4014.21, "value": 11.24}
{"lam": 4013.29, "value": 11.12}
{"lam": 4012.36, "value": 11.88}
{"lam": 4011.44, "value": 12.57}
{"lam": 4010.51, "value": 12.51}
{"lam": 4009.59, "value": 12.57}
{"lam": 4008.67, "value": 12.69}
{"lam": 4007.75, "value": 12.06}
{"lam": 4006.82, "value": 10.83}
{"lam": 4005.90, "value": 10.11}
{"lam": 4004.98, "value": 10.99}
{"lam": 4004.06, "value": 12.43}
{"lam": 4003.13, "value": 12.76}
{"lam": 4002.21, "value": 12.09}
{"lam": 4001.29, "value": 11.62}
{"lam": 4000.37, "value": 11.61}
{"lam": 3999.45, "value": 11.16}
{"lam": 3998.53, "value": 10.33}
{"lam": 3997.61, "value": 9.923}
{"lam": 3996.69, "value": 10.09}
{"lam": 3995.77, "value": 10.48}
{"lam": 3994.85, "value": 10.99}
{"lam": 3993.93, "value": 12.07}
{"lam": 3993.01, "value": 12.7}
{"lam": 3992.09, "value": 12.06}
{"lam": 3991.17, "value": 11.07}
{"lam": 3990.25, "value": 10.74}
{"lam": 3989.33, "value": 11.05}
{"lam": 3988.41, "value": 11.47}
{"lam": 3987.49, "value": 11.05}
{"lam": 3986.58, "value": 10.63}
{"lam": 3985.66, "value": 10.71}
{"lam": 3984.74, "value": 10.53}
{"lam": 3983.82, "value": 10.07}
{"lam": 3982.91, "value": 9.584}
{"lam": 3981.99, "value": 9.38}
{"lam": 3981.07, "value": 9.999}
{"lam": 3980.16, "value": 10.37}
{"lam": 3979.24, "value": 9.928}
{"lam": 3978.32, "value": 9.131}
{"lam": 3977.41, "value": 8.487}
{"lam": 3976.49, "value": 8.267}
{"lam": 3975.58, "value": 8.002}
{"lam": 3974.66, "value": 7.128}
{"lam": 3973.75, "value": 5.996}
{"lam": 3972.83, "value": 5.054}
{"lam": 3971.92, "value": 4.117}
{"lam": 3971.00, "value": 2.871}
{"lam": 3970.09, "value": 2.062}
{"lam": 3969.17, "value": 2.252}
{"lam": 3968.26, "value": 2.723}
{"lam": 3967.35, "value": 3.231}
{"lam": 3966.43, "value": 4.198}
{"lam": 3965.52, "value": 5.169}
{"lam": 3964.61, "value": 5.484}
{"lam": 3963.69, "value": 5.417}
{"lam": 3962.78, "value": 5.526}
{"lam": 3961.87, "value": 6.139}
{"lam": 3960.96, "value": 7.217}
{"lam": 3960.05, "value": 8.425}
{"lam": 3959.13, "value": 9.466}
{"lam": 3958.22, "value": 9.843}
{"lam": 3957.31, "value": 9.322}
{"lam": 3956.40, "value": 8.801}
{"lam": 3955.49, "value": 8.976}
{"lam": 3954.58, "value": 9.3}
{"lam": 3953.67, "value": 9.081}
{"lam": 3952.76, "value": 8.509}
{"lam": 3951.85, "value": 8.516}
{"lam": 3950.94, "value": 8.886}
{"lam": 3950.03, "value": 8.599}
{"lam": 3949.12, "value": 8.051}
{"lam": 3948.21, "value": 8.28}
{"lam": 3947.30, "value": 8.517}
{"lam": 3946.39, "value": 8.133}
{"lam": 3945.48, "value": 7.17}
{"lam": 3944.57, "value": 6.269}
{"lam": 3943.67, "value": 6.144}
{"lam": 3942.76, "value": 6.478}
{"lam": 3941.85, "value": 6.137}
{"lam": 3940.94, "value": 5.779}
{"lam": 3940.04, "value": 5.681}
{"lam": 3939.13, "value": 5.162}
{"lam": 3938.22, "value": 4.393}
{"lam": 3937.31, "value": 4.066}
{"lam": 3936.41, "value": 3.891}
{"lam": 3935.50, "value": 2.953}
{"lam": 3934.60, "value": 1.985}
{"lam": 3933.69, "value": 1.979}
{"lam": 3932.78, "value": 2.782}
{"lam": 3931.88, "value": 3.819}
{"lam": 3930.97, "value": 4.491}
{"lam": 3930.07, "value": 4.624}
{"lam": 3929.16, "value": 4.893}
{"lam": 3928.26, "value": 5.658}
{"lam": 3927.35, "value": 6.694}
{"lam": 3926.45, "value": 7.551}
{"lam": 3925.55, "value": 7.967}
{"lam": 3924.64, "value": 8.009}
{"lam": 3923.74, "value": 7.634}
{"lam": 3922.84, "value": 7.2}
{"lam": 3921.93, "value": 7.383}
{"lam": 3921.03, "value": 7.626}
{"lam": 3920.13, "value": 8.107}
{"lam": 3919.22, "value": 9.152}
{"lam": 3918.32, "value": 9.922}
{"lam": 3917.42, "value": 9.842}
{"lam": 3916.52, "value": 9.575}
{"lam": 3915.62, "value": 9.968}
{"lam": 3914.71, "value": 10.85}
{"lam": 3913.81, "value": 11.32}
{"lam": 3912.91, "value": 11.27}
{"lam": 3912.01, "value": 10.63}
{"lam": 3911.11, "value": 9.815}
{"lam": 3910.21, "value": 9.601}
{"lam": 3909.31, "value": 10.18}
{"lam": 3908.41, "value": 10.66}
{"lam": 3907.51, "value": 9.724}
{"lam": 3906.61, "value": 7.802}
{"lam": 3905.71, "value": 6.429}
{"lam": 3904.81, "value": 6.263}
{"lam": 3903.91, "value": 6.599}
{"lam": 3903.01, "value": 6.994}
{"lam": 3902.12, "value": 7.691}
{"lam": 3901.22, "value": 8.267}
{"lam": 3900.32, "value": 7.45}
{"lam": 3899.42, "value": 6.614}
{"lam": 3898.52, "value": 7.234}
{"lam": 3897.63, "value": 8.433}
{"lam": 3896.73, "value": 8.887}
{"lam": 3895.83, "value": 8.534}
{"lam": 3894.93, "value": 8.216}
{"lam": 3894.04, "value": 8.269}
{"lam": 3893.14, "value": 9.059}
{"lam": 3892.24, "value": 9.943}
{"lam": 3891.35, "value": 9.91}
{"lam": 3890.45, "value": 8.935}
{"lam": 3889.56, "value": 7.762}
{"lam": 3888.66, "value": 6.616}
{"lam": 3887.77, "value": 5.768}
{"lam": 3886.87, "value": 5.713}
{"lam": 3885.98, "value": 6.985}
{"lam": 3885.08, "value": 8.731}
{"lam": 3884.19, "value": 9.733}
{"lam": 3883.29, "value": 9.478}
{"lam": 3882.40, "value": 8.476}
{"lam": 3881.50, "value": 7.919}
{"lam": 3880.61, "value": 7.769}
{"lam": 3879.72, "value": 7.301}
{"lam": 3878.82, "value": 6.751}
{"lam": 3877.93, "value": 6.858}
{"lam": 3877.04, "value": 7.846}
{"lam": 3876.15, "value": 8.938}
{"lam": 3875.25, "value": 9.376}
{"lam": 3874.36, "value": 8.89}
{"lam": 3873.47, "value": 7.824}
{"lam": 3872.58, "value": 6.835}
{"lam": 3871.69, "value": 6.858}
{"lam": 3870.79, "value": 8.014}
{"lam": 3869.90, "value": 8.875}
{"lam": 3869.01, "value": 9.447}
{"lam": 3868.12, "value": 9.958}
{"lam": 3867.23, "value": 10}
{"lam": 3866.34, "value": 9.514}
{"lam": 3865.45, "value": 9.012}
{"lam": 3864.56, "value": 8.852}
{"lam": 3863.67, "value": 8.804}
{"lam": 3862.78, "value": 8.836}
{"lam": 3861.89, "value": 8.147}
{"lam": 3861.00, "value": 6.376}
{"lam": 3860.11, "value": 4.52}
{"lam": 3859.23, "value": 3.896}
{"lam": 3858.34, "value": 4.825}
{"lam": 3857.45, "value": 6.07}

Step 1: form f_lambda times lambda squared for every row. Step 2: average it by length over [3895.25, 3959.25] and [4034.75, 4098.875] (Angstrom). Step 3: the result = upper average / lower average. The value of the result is 1.60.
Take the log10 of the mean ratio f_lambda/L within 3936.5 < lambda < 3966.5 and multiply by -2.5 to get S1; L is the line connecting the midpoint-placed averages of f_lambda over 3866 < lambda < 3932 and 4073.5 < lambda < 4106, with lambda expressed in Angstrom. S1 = 0.261 mag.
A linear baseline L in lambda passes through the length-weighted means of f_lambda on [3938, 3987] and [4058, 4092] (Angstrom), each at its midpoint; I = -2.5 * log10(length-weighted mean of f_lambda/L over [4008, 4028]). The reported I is -0.25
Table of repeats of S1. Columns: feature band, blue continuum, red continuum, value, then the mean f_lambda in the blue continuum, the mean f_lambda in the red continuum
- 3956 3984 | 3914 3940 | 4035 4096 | 0.16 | 6.4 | 11.2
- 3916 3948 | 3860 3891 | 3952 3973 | 0.11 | 8.09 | 6.27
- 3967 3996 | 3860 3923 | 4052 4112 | 0.15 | 8.44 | 11.3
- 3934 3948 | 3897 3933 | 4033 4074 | 0.46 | 7.96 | 10.6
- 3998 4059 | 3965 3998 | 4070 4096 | -0.13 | 8.43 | 11.9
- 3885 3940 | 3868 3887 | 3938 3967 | 0.05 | 8.12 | 7.29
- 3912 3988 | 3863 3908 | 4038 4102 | 0.26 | 8.13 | 11.1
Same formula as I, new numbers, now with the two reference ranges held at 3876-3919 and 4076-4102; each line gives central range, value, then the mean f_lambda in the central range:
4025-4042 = -0.063 mag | 11.6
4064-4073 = 0.115 mag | 10.4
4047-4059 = 0.043 mag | 10.9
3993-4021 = -0.084 mag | 11.3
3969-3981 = 0.435 mag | 6.65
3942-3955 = 0.186 mag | 7.95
